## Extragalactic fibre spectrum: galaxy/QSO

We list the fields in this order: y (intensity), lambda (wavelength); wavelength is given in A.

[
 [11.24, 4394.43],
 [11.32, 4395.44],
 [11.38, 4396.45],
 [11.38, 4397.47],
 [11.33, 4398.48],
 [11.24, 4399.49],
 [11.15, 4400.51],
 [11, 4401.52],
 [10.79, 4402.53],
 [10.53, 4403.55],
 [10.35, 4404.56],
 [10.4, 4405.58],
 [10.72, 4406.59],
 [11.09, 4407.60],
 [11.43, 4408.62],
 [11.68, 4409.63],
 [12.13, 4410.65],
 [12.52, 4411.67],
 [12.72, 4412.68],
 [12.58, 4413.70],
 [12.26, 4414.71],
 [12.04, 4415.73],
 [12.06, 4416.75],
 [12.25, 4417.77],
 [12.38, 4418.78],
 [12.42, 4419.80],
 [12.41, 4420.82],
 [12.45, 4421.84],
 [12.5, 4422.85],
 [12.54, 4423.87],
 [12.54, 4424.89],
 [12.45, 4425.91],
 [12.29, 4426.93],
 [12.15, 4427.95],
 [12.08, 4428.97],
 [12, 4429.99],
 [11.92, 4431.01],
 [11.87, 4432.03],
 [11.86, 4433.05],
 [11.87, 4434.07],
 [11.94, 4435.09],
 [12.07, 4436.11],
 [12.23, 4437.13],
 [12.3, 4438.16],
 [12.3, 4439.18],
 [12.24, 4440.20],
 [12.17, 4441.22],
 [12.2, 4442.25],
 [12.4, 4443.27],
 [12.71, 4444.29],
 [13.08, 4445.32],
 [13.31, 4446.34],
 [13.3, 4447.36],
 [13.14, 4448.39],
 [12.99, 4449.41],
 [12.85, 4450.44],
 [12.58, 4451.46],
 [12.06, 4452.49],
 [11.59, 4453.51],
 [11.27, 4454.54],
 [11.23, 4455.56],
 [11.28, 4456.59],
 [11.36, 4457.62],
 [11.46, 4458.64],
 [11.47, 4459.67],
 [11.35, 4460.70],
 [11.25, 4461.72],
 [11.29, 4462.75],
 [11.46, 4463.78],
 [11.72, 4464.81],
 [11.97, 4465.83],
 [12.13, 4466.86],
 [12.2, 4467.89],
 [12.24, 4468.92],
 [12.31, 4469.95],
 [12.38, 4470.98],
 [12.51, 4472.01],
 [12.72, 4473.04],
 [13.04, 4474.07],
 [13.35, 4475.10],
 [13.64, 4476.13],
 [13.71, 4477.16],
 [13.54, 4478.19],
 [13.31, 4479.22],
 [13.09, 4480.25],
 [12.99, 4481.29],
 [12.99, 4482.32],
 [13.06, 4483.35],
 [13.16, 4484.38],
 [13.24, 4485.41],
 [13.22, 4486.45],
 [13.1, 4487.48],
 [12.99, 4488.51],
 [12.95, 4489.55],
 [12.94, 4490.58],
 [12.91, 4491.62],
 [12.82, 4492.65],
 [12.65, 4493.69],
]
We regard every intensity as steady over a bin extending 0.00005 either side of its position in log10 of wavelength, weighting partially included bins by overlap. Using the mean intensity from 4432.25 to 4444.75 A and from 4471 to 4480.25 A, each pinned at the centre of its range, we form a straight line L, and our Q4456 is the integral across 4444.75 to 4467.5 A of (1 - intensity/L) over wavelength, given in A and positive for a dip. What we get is 1.15 A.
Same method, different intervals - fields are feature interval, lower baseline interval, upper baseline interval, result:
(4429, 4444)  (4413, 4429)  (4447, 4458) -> 0.2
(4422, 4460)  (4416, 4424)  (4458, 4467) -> -0.8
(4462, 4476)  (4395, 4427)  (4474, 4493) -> 0.7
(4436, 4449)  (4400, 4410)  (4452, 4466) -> -1.5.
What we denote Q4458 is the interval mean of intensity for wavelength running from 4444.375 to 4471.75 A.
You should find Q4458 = 12.1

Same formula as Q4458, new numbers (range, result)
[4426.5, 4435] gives 12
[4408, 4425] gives 12.3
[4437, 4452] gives 12.7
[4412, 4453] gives 12.4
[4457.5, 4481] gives 12.3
